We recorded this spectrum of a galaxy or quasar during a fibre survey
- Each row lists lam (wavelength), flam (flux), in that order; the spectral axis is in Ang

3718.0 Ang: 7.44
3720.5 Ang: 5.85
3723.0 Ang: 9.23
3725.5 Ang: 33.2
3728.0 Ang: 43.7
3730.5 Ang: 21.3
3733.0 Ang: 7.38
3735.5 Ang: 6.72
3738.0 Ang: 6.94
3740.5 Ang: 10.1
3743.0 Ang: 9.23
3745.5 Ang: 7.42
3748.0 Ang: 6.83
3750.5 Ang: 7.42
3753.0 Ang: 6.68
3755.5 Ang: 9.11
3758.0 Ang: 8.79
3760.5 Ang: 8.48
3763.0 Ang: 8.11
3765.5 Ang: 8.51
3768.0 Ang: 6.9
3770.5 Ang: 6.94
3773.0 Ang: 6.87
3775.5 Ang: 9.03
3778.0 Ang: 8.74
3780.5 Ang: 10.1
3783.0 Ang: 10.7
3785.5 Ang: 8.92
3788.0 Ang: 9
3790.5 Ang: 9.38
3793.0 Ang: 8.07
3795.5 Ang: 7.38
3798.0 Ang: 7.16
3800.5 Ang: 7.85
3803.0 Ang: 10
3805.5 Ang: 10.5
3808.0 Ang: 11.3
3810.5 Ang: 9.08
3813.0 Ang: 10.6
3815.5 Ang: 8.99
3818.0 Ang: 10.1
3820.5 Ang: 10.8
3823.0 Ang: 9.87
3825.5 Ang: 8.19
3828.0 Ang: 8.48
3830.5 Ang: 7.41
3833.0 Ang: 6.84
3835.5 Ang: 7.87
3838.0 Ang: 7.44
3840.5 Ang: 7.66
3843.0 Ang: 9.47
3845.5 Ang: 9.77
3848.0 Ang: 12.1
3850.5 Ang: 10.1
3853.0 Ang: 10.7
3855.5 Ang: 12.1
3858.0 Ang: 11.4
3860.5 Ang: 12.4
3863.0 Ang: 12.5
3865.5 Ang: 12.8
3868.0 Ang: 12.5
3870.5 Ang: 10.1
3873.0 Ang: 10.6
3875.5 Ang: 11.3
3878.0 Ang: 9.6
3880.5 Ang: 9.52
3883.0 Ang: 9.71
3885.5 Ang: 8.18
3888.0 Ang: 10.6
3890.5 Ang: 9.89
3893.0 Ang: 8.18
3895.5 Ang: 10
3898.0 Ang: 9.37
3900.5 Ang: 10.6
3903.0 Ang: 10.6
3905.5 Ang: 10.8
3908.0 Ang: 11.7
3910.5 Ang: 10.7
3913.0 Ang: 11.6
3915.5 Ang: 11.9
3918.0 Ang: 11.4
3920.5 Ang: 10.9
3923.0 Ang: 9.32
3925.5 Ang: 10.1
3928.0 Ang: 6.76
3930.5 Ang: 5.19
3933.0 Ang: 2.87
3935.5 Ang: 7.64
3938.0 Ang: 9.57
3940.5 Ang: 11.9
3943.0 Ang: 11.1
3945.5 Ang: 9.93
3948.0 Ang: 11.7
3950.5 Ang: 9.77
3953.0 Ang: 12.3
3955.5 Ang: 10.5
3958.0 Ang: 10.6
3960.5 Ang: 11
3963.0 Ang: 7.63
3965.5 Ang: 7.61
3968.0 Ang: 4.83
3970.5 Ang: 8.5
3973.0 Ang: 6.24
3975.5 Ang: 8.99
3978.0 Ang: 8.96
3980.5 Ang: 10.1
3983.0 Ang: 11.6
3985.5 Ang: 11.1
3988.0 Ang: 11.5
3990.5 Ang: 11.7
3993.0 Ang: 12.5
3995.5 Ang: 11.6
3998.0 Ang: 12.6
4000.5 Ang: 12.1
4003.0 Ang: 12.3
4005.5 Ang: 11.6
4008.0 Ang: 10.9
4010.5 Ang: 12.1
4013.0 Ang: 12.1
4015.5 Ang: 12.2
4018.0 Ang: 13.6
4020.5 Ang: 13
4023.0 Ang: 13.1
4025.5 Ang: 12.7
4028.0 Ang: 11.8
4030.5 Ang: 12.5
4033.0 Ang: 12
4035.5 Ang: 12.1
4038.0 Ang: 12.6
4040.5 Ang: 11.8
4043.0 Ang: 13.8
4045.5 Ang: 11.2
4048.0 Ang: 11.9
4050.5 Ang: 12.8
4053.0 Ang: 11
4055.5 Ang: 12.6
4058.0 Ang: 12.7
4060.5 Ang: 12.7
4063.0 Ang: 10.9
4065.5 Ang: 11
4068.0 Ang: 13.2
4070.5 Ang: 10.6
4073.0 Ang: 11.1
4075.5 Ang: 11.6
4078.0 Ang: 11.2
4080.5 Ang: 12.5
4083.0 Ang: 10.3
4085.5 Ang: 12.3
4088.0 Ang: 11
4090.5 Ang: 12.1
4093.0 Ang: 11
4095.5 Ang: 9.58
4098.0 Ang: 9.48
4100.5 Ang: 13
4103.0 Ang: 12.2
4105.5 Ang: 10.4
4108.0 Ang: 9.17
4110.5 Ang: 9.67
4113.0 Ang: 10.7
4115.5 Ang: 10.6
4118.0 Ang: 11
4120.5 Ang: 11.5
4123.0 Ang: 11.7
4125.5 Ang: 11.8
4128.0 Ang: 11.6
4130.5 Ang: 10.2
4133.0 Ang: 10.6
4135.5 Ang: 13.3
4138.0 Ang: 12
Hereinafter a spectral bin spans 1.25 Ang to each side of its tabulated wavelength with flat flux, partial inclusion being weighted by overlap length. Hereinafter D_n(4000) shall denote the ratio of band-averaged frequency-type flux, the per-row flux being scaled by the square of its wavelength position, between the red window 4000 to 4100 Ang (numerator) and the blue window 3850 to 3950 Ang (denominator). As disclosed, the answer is 1.3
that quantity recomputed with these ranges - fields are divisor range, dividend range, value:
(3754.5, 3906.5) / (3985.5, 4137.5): 1.38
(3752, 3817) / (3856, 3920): 1.29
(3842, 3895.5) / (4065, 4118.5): 1.17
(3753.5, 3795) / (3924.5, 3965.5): 1.18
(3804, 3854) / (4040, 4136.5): 1.39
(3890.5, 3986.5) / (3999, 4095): 1.32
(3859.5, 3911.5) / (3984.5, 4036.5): 1.23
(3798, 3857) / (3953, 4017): 1.21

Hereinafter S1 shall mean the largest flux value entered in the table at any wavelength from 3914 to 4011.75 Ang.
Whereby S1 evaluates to 12.6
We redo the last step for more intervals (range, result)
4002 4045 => 13.8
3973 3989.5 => 11.6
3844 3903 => 12.8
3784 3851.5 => 12.1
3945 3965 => 12.3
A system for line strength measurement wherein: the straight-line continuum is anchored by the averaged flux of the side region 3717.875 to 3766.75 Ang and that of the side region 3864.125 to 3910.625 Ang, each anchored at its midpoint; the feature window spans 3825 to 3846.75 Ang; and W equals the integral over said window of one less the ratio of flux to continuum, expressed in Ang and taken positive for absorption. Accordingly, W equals 5.4 Ang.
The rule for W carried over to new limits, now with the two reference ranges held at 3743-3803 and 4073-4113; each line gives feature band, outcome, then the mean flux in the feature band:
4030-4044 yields -2.5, 12.4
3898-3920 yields -3.8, 11.1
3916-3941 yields 2.7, 8.57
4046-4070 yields -2.9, 12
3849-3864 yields -4.3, 11.5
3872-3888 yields -1.2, 9.87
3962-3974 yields 3.6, 6.96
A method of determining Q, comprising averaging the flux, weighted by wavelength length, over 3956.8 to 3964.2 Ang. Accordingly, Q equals 9.75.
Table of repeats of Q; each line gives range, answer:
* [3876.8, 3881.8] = 9.56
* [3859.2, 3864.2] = 12.4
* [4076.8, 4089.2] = 11.5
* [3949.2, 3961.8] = 10.8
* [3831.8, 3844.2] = 7.85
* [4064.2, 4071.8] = 11.6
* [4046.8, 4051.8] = 12.3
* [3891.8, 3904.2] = 9.75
